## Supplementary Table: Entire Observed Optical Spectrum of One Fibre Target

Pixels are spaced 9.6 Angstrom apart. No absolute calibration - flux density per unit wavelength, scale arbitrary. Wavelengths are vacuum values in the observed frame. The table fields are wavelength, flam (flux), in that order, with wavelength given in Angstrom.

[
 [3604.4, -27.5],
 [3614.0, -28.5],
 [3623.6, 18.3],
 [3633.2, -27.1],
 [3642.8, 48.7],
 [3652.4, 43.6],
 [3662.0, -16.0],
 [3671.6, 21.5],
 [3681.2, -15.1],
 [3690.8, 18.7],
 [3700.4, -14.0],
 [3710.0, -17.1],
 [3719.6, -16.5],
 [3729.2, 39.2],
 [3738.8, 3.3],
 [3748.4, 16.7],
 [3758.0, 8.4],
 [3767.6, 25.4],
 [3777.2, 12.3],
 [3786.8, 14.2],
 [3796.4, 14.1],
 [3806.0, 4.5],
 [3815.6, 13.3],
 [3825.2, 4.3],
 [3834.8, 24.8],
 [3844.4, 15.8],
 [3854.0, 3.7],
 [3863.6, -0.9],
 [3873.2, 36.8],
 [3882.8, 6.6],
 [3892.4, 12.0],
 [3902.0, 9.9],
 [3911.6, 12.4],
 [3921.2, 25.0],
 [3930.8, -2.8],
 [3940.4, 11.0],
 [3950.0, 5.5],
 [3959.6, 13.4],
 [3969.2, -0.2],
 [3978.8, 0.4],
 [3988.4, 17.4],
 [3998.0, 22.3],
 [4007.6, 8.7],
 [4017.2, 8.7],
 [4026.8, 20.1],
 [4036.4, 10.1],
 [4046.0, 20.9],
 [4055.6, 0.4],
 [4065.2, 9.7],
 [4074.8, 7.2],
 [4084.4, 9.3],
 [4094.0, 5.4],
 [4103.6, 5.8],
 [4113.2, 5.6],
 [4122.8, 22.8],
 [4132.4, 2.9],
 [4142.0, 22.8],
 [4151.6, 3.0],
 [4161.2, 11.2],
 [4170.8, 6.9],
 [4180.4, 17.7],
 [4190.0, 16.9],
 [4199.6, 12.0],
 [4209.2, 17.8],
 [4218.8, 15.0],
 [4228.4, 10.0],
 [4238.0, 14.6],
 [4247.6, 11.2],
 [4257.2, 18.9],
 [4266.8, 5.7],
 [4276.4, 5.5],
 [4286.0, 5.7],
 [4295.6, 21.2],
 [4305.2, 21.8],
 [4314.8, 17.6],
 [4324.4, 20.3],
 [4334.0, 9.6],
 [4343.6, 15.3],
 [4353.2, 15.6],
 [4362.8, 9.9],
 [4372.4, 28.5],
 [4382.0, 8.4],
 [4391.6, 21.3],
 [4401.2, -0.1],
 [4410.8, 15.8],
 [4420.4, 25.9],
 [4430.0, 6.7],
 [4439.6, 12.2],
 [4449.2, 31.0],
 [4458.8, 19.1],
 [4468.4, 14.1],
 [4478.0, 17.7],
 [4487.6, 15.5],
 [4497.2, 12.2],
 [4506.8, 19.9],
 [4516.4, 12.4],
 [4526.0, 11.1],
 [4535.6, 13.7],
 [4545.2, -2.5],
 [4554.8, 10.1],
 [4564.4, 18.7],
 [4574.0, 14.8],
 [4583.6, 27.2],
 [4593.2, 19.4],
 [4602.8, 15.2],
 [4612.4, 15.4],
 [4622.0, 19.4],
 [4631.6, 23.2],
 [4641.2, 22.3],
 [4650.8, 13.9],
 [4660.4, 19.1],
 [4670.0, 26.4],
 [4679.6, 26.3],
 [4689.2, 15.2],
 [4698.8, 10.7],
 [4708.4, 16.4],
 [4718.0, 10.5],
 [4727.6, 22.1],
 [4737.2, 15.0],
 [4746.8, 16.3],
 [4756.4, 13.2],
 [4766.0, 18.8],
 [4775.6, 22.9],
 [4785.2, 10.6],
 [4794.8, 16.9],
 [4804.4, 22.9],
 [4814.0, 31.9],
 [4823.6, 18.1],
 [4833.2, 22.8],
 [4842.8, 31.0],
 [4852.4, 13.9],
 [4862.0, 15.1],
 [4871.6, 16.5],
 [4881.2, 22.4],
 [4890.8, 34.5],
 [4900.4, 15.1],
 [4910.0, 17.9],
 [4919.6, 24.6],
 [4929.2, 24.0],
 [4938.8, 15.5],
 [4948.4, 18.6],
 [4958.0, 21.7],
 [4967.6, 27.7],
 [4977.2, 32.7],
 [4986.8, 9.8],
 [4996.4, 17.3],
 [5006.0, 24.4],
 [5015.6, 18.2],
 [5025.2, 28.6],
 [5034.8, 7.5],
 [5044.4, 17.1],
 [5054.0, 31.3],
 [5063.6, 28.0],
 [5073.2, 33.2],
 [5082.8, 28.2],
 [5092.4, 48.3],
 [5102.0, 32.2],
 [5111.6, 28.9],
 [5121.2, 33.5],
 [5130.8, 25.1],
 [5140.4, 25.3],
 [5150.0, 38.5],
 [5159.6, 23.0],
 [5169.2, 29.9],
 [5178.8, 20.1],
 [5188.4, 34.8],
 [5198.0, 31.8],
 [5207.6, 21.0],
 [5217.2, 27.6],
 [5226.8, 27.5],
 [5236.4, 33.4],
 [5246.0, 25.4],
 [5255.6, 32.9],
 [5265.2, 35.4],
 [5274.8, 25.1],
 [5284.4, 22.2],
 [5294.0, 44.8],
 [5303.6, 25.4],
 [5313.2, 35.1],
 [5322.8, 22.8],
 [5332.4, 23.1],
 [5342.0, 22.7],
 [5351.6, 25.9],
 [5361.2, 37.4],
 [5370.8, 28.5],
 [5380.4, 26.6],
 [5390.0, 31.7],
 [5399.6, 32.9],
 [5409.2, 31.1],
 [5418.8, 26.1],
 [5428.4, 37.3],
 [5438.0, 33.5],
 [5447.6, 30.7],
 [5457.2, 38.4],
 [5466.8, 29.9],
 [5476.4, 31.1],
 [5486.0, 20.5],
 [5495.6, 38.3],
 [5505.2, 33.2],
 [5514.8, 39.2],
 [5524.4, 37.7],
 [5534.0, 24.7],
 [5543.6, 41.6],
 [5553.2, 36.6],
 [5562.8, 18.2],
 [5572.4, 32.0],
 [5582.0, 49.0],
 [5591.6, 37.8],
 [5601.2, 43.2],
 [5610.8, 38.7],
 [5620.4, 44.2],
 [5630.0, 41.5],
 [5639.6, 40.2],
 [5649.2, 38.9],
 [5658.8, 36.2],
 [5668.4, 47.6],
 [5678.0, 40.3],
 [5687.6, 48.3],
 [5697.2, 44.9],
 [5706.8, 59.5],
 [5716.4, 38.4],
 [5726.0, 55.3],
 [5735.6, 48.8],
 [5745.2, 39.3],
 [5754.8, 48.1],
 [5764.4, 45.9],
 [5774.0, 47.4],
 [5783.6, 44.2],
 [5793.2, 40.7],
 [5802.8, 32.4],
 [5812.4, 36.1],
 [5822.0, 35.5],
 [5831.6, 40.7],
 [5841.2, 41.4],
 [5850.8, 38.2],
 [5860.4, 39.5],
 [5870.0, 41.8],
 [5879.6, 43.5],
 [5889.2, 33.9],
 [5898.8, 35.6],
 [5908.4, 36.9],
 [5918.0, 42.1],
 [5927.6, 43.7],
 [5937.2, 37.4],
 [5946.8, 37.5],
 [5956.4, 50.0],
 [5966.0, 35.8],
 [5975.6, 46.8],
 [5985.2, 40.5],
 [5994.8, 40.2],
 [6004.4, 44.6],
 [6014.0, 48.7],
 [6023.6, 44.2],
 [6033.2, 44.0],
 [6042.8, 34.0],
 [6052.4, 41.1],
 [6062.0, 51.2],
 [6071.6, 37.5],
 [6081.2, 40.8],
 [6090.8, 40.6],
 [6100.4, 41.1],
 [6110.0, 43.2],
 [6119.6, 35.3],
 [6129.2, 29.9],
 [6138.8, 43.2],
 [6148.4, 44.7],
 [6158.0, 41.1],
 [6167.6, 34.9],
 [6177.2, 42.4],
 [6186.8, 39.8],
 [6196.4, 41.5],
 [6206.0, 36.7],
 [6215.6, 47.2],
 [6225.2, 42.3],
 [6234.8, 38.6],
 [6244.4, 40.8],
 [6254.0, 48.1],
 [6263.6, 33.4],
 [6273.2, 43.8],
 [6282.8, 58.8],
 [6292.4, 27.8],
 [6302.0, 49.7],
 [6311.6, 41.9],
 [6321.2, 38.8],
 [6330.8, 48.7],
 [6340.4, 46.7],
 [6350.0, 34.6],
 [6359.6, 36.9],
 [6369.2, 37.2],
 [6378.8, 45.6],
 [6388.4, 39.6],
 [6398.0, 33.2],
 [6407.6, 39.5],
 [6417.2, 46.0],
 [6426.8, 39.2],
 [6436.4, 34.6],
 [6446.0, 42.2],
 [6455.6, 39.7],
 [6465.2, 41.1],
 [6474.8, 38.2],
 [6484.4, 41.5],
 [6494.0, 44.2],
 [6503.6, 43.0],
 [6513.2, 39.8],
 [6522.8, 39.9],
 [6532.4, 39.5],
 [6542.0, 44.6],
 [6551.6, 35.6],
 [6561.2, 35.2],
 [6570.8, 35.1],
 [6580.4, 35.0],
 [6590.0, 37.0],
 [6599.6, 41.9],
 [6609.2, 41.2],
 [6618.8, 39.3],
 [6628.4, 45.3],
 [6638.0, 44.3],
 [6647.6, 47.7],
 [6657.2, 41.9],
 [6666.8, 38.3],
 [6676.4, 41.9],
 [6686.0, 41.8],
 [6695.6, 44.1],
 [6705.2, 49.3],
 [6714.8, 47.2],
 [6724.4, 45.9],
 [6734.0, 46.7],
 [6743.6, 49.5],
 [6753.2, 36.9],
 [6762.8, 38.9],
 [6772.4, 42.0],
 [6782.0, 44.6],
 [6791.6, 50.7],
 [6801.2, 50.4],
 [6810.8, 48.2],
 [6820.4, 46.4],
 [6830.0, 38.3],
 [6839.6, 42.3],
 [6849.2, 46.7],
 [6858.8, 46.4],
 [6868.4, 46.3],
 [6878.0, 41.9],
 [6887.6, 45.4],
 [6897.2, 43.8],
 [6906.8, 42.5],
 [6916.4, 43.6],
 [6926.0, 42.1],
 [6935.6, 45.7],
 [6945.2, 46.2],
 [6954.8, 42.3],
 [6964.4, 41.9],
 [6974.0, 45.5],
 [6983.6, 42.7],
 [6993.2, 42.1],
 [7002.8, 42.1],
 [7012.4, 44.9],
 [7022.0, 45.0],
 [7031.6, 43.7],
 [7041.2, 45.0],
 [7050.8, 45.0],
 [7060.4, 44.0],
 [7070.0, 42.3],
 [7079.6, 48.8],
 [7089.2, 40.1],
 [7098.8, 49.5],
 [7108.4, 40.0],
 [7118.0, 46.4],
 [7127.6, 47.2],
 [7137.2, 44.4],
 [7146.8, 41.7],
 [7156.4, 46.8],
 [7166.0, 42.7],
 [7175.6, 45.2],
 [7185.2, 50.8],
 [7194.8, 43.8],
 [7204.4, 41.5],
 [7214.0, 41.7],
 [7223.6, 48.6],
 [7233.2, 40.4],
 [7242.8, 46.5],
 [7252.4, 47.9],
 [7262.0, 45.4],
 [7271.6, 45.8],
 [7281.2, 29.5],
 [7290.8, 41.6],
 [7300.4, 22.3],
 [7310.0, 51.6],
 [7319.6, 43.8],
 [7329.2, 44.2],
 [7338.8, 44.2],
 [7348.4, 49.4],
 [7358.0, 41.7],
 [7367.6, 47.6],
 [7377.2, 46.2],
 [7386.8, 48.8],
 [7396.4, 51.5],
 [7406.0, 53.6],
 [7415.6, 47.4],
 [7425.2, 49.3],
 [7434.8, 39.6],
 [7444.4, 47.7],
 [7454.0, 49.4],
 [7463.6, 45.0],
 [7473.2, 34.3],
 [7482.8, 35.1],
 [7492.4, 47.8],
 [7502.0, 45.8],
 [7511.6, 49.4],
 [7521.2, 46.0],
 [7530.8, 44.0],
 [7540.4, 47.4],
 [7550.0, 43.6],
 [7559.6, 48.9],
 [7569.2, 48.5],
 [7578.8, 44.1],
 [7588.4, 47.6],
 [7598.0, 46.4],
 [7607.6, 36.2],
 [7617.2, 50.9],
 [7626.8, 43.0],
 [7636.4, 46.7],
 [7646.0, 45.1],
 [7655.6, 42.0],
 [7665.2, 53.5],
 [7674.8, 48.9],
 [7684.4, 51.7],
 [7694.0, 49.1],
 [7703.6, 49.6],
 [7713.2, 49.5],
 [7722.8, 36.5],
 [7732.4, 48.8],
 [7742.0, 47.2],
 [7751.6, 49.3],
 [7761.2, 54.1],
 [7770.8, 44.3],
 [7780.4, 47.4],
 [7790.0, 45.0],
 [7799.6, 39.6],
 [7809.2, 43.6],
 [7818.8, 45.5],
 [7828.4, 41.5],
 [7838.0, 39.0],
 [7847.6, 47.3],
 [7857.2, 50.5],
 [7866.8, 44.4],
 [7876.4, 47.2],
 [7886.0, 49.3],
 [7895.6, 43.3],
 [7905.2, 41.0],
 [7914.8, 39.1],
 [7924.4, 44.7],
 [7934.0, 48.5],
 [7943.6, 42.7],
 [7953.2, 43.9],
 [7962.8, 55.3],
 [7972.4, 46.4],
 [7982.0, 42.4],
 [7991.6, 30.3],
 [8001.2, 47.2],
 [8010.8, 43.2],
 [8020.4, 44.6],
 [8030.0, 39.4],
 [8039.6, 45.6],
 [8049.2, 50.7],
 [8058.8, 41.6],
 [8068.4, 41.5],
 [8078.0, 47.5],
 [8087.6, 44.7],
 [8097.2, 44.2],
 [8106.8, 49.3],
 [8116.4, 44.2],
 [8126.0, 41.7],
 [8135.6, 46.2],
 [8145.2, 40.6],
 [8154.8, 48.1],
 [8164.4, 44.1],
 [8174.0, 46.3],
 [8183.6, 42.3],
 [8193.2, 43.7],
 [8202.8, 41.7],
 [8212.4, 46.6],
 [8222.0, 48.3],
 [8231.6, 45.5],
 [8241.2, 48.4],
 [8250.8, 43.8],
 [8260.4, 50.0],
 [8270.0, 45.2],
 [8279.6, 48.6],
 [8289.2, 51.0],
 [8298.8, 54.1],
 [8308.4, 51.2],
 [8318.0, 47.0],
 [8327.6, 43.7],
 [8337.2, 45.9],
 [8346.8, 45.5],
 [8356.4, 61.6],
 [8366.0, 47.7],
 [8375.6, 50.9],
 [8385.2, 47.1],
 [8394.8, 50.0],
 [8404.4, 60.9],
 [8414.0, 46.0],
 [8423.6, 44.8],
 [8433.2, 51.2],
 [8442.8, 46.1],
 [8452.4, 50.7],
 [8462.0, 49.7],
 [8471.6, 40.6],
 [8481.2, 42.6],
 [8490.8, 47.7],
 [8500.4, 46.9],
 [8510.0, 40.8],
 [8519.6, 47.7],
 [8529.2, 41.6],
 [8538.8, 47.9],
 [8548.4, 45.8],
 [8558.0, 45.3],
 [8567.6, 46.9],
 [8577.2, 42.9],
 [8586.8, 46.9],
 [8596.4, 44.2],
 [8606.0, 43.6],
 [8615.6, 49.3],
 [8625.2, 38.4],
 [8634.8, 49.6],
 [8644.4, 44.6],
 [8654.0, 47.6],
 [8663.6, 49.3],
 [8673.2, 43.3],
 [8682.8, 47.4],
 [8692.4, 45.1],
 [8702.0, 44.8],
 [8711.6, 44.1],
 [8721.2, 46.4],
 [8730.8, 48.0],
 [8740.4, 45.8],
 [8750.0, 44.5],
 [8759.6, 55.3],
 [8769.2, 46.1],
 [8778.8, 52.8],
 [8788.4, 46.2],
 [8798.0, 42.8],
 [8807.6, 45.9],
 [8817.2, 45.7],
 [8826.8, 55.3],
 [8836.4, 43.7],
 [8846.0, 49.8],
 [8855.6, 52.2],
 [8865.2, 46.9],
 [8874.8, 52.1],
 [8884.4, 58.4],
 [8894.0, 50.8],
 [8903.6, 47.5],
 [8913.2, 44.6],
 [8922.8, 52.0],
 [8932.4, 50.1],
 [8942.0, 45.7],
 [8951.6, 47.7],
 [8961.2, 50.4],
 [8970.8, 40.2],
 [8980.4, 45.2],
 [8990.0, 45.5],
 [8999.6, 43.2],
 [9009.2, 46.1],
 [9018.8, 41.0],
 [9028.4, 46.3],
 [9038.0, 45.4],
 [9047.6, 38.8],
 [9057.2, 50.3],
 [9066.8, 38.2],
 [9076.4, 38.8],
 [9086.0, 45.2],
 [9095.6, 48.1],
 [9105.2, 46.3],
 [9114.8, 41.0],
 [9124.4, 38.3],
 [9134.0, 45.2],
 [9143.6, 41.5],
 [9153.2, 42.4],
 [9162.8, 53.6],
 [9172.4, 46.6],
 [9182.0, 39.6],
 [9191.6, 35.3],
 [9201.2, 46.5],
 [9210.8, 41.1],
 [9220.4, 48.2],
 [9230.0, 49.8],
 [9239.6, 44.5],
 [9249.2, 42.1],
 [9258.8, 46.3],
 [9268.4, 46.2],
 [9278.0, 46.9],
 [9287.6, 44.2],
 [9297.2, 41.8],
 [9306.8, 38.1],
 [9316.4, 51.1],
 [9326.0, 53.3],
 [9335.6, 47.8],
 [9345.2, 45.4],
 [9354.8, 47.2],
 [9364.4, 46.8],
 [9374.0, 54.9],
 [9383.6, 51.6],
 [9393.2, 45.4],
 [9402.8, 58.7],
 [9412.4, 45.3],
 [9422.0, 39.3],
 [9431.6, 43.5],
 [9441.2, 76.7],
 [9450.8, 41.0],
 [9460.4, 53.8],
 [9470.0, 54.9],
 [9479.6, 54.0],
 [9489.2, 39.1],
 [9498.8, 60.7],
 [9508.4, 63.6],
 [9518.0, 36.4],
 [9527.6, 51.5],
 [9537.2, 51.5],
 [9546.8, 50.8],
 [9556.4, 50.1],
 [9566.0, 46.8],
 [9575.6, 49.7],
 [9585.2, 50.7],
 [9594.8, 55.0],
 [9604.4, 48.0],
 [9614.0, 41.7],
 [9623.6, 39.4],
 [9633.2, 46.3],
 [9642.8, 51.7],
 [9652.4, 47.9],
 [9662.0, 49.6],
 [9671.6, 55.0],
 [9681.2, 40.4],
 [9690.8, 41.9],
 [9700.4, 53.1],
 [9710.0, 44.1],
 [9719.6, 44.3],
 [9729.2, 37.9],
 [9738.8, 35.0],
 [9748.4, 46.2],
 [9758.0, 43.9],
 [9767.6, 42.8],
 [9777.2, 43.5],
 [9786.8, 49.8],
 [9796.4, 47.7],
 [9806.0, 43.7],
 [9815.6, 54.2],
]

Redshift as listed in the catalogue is 0.27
